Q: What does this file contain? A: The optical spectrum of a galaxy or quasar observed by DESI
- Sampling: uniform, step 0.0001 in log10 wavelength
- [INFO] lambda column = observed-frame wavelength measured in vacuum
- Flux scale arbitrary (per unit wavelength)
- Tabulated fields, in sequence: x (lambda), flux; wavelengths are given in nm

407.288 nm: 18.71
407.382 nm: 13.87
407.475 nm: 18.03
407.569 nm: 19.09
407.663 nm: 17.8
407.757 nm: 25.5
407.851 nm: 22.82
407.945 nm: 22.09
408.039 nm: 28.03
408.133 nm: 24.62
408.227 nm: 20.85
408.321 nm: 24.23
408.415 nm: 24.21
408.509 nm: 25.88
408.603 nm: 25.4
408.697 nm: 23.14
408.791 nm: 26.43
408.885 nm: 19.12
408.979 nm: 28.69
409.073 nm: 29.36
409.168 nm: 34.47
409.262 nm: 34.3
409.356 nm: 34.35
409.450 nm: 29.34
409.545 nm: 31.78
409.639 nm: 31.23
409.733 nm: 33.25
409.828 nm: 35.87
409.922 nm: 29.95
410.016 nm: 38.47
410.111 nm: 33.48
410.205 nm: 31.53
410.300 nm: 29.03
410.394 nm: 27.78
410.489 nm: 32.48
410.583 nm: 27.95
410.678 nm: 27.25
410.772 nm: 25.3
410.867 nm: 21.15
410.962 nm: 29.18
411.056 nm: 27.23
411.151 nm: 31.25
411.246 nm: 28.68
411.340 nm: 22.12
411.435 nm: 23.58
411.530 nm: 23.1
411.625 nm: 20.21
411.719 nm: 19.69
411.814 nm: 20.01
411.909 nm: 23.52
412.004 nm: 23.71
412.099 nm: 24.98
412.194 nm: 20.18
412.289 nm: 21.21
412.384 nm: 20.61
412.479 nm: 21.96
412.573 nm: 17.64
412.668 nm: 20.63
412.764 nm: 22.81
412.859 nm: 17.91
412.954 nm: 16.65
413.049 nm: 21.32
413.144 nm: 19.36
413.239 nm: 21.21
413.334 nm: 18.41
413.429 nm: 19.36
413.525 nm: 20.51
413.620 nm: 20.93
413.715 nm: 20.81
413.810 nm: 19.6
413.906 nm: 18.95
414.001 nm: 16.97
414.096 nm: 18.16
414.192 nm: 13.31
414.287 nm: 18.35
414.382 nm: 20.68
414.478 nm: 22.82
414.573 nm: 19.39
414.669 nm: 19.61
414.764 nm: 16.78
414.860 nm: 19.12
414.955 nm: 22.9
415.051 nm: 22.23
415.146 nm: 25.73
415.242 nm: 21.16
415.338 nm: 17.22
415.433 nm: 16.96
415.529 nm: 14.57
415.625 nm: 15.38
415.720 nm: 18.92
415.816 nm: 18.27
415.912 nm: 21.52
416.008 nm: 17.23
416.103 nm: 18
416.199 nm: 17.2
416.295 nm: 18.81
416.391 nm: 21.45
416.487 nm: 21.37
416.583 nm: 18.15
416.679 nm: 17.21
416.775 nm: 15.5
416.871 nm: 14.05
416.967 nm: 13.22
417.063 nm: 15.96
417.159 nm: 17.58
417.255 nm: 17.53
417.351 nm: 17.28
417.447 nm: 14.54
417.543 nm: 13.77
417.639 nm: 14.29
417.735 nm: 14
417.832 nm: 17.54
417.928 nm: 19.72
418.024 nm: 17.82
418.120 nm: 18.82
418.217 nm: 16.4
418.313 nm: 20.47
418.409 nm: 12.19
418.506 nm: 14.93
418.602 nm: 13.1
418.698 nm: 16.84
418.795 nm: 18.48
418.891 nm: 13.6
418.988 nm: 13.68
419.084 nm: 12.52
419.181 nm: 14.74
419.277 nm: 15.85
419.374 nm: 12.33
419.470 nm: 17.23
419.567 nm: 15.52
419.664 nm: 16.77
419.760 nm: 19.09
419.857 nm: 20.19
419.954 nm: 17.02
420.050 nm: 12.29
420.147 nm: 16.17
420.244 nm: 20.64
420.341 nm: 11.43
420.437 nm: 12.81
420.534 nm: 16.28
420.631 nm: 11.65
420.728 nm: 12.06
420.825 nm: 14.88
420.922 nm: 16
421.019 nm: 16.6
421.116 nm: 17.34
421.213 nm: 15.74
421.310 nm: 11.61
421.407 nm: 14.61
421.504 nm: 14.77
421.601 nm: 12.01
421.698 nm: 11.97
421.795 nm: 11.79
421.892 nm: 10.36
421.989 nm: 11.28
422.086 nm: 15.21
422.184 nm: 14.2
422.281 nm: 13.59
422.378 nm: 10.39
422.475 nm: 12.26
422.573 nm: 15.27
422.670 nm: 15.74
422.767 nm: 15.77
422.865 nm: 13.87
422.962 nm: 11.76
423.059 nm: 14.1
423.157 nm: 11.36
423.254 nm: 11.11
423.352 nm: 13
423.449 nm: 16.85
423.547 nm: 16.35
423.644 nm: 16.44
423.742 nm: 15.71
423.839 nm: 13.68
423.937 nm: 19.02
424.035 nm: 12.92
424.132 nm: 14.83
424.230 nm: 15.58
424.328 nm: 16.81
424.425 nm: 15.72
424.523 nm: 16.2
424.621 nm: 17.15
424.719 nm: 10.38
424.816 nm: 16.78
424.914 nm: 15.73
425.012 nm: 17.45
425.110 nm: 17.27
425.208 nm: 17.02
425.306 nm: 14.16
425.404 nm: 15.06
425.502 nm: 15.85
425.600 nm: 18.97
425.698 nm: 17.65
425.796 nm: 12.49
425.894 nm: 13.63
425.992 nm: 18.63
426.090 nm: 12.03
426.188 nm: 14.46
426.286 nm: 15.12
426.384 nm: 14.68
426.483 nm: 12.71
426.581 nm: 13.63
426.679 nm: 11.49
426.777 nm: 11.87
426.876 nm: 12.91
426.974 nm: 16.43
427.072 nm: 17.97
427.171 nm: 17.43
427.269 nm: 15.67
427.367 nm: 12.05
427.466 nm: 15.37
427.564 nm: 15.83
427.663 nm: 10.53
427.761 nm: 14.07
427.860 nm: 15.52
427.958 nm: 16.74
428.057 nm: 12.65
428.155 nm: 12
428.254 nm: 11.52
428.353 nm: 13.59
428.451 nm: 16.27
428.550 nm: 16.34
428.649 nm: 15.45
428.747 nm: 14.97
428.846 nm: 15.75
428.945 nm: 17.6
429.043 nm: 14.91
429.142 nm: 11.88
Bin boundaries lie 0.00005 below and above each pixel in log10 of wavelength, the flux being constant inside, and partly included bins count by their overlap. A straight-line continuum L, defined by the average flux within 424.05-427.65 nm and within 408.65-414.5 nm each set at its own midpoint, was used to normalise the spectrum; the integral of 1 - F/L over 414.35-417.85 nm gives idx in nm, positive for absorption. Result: 0.58 nm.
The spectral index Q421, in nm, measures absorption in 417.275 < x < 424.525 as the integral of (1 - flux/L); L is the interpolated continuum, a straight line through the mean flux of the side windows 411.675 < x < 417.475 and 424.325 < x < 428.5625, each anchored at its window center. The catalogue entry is 0.84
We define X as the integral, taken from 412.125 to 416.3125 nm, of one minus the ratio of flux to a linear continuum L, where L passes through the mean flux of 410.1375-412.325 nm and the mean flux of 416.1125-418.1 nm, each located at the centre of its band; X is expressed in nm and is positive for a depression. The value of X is 0.317 nm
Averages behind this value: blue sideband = 25.4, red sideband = 16.9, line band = 19.4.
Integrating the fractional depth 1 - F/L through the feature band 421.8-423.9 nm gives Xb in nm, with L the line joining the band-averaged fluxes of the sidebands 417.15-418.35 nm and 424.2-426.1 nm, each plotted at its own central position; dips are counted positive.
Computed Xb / 0.31 nm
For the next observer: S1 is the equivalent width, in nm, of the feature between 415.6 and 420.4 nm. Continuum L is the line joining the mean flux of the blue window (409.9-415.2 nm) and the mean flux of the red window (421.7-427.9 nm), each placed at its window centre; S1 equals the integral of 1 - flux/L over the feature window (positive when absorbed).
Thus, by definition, 0.65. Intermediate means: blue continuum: 22.8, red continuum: 14.6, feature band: 16.5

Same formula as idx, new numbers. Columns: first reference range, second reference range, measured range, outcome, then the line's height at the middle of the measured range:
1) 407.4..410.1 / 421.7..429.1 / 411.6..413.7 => 0.308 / 24.1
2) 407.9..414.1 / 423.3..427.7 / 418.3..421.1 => 0.549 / 19.1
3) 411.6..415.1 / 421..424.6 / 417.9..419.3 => 0.079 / 16.8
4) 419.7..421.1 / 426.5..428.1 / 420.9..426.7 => 0.145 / 15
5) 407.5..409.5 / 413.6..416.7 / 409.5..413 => -0.410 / 22.9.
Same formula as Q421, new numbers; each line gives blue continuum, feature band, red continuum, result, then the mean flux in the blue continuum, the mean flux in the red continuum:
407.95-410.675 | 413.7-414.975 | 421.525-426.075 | 0.27 nm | 29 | 14.6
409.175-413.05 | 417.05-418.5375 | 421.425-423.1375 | 0.16 nm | 26.3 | 13.2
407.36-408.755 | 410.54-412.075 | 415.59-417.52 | -0.30 nm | 22.6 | 17.4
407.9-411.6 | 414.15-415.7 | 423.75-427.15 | 0.30 nm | 28.1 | 15.2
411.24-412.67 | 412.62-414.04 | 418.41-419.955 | 0.07 nm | 21.9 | 15.6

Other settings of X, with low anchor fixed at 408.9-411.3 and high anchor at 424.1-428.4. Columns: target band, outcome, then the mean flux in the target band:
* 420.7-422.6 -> 0.56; 13.6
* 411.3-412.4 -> 0.26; 21.9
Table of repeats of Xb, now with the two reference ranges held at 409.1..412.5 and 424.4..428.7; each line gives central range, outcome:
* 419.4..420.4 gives 0.185 nm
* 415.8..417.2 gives 0.322 nm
